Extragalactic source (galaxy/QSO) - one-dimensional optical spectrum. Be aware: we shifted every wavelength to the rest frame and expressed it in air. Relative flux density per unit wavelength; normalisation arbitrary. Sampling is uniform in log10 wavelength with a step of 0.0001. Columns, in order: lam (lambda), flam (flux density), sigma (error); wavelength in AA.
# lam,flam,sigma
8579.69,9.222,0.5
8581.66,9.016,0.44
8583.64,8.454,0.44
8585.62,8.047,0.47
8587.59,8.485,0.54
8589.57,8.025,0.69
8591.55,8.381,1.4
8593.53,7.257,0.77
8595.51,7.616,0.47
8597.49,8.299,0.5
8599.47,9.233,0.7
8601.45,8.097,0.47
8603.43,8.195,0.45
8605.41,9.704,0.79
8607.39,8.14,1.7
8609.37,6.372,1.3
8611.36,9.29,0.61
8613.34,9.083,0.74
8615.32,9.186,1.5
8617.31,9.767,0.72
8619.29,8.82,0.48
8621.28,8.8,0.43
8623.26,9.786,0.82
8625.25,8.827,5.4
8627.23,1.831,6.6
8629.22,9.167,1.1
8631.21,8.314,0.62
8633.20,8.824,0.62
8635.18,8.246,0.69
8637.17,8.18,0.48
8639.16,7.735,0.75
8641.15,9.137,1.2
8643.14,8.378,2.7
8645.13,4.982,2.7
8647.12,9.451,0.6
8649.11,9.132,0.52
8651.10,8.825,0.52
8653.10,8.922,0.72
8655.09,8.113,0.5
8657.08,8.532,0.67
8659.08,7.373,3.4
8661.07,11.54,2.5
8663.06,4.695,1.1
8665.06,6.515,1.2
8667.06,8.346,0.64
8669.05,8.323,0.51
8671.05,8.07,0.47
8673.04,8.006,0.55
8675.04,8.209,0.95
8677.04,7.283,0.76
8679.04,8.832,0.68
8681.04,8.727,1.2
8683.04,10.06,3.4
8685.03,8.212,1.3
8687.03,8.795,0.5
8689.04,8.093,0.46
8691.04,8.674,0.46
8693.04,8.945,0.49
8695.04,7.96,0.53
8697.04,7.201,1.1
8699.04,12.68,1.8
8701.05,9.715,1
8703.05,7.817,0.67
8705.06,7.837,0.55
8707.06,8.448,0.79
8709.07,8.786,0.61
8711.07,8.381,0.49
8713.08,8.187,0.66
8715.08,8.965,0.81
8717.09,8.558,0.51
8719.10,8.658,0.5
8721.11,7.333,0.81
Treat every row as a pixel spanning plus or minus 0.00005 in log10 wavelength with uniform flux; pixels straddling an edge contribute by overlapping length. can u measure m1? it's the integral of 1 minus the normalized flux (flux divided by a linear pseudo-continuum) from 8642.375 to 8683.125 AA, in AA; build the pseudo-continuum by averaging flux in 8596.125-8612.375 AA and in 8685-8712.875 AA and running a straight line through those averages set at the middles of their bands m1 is 1.95 AA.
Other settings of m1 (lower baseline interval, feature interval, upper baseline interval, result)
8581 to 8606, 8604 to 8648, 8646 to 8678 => 0.01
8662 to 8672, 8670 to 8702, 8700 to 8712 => -3.52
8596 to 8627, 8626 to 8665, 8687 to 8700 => 3.49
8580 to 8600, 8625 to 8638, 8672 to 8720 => 1.35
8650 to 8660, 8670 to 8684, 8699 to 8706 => 0.40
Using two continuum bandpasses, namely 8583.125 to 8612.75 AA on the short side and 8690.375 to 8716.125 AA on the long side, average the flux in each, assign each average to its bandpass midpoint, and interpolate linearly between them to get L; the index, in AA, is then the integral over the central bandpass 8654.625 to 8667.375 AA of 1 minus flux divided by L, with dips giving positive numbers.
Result 1.05 AA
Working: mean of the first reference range 8.25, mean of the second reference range 8.74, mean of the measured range 7.84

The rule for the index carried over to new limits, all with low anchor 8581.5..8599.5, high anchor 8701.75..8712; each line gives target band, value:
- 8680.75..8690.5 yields -0.6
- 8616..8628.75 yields 0.3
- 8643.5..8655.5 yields 0.0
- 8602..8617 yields -0.7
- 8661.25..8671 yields 0.9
